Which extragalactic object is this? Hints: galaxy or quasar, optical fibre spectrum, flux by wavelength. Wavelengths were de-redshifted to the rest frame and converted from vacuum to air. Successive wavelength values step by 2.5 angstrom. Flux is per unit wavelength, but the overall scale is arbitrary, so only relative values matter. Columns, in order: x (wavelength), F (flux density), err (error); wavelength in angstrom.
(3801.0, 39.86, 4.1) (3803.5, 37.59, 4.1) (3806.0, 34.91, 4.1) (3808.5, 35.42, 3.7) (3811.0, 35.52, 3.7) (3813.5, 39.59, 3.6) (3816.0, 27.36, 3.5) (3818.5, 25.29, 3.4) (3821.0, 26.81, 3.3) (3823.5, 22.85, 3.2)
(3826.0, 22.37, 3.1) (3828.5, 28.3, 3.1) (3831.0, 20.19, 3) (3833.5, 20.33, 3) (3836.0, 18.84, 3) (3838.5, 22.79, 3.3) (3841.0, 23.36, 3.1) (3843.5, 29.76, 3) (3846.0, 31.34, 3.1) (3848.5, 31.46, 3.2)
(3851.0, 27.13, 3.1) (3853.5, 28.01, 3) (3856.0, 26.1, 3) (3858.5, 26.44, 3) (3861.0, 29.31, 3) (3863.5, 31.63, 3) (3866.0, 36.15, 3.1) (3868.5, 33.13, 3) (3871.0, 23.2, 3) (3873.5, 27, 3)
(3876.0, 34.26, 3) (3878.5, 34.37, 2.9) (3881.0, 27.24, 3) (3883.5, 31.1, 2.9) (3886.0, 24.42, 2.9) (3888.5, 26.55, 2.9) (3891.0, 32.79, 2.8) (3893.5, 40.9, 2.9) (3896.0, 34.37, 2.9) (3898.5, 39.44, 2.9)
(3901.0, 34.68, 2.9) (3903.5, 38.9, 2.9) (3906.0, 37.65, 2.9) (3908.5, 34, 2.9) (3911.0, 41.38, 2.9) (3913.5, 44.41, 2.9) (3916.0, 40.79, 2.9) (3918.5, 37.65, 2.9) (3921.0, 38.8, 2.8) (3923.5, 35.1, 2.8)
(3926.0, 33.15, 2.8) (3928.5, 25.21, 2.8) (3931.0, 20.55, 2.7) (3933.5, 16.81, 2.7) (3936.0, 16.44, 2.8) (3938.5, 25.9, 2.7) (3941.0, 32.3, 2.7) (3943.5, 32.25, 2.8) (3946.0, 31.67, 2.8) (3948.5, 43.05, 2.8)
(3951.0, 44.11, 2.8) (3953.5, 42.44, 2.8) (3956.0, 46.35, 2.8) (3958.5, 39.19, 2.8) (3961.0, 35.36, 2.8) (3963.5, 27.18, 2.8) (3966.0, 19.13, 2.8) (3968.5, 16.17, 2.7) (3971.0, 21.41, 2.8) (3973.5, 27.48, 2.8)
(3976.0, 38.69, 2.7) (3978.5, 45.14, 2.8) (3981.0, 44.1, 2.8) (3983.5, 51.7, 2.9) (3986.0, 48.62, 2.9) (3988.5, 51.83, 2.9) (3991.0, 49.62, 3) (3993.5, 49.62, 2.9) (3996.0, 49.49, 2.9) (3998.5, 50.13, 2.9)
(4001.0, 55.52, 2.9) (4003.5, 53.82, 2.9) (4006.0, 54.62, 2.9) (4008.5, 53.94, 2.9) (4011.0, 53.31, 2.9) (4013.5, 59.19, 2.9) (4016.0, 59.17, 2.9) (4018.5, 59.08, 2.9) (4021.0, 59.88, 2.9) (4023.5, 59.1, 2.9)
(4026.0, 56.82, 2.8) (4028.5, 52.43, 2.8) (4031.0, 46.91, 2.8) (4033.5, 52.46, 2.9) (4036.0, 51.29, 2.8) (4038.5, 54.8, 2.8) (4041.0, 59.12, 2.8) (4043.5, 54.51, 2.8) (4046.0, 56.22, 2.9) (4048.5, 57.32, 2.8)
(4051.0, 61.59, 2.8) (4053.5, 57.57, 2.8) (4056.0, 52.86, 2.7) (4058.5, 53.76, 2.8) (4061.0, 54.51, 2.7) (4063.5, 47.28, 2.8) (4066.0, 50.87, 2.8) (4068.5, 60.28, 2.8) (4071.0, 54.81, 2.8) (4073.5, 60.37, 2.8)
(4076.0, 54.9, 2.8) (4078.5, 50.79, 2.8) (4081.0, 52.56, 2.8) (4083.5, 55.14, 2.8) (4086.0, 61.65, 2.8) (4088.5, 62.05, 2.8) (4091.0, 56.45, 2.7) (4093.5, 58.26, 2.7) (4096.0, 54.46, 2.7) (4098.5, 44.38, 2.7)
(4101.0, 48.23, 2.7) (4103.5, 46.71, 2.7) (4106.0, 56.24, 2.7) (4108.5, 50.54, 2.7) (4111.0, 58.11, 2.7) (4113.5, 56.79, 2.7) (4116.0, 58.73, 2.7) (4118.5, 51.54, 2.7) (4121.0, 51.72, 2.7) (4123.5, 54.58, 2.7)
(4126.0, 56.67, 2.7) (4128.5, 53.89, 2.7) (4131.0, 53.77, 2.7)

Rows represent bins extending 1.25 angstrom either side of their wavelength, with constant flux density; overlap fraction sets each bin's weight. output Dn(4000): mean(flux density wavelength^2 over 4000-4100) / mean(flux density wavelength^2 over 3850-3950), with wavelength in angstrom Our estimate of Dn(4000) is 1.87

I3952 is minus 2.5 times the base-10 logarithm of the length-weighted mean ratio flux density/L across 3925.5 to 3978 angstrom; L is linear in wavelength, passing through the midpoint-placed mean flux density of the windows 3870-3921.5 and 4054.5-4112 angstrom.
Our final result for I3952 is 0.308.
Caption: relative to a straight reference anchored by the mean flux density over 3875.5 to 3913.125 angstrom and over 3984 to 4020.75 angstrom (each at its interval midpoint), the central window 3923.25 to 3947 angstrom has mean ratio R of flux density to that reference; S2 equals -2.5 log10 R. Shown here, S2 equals 0.49 mag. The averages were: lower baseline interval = 34.4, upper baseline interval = 53.6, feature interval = 26.5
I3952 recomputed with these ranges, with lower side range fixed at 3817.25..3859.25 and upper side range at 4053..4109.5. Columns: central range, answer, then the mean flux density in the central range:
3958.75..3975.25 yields 0.49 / 25.8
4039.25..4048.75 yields -0.14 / 56.6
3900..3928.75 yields -0.09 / 37.2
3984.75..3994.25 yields -0.16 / 49.9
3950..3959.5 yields -0.11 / 43.1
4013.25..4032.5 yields -0.19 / 56.4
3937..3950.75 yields 0.13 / 33.5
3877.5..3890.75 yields 0.07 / 28.9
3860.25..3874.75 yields -0.05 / 30.1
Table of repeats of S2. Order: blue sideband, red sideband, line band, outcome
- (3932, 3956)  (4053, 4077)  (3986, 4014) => -0.22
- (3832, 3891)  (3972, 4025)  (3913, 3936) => 0.22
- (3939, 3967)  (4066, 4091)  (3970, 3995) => -0.06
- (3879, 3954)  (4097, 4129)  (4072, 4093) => -0.14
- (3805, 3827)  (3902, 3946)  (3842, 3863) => 0.08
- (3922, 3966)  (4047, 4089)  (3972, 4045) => -0.17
